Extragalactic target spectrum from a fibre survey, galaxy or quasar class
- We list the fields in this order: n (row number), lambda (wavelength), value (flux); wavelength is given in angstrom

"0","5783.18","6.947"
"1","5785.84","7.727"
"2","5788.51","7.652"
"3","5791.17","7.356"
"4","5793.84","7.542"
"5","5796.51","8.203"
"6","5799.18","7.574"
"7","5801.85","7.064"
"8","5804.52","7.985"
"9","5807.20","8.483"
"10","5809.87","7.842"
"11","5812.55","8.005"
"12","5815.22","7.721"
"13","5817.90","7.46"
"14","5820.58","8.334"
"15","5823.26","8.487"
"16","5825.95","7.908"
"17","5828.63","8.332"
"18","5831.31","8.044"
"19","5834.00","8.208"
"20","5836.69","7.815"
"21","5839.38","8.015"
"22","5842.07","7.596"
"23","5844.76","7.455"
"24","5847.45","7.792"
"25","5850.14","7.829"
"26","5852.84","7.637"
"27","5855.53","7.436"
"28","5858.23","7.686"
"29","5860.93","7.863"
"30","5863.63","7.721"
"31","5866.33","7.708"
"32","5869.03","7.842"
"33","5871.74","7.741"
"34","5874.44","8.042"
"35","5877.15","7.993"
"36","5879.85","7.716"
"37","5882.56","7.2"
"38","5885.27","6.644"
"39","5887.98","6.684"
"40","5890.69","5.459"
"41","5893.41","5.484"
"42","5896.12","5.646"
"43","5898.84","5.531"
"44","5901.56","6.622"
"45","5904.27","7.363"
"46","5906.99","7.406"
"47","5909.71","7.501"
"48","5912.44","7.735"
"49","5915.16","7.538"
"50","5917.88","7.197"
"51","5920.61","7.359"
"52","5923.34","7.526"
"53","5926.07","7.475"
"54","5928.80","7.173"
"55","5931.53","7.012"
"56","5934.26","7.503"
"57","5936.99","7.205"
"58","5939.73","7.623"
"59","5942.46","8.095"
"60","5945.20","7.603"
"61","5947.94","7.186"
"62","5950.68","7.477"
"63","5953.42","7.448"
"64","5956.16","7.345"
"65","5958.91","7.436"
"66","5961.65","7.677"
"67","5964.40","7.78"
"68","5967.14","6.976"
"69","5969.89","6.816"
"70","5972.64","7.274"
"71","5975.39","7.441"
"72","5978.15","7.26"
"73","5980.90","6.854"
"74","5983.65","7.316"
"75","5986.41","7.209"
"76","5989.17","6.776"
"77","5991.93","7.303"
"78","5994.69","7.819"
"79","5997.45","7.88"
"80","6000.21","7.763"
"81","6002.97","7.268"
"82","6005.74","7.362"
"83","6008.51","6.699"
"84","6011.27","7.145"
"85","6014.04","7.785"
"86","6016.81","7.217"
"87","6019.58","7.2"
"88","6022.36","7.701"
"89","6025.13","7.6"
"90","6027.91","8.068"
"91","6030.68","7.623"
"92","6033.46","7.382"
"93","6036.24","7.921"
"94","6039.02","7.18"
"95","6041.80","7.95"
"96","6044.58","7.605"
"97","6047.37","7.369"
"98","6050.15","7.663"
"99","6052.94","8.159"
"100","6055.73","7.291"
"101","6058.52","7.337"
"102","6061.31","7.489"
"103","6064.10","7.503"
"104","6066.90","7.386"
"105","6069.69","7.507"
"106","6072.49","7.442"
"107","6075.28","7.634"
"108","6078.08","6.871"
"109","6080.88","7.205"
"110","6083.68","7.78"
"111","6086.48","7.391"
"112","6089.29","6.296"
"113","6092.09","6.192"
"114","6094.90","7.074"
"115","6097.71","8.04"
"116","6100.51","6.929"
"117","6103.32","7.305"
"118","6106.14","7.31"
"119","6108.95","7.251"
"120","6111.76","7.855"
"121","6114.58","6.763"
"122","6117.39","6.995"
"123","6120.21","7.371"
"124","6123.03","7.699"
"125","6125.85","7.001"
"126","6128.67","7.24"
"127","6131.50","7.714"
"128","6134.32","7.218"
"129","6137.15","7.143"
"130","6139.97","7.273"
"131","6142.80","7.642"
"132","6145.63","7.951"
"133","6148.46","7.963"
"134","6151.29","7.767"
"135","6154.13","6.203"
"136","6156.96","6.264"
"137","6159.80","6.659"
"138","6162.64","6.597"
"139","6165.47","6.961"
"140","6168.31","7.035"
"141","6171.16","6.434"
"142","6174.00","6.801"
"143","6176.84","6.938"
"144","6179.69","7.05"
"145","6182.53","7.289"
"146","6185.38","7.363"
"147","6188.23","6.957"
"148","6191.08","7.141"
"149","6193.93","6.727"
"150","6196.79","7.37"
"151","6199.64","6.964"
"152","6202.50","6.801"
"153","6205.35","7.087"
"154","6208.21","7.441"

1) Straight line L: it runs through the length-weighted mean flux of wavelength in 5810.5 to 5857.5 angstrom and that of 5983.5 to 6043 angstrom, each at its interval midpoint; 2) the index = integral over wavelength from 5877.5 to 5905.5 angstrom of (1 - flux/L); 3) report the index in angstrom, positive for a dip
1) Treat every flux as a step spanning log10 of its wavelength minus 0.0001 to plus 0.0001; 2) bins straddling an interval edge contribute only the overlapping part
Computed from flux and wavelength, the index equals 4.6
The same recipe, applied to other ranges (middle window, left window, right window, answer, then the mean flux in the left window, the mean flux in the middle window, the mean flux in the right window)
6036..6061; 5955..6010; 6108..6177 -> -1.2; 7.31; 7.59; 7.15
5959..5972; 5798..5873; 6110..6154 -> 0.6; 7.84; 7.33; 7.4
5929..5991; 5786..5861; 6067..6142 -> 1.8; 7.83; 7.33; 7.26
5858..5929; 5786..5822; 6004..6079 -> 4.7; 7.79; 7.17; 7.49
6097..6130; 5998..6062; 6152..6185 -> -1.0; 7.52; 7.3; 6.79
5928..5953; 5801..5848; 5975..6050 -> 0.6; 7.93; 7.44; 7.44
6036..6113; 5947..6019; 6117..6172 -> -1.5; 7.33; 7.38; 7.17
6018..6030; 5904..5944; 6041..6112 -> -0.4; 7.45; 7.63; 7.37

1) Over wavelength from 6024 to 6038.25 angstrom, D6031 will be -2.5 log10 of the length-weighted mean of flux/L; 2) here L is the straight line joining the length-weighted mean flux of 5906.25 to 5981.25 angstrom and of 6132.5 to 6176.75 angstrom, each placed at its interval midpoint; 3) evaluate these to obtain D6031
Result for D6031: -0.06 mag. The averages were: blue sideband 7.4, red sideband 7.06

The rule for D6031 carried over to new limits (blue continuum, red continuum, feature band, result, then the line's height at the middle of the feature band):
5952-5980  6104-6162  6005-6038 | -0.024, 7.31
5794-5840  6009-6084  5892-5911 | 0.196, 7.79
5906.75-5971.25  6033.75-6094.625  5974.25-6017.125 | 0.012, 7.4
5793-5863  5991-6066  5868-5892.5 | 0.081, 7.77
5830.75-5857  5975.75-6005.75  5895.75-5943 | 0.050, 7.55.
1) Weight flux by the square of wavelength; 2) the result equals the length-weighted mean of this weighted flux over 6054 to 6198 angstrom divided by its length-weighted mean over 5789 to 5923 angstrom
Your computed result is 1.0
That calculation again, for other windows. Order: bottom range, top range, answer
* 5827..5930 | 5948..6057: 1.05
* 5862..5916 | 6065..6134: 1.10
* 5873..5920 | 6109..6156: 1.15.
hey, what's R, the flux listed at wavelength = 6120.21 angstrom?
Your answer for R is 7.371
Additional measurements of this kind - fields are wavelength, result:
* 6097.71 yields 8.04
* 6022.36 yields 7.701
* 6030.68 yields 7.623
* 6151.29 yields 7.767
